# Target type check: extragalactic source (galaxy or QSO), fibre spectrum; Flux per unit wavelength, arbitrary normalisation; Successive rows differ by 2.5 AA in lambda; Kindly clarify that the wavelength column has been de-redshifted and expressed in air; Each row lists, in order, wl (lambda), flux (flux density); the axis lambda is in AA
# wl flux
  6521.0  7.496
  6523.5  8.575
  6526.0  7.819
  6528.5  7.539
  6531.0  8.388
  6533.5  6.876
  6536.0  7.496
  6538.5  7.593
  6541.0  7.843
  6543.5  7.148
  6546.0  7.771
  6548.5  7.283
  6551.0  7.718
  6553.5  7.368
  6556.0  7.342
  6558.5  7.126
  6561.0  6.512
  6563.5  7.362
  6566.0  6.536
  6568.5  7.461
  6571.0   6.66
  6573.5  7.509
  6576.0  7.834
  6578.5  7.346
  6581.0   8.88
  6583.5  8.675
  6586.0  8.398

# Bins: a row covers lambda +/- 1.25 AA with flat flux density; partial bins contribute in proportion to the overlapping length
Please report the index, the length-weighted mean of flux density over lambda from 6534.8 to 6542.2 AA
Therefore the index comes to 7.64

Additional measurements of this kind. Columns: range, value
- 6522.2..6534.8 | 7.84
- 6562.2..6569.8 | 7.11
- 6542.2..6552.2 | 7.48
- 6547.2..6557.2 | 7.43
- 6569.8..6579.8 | 7.35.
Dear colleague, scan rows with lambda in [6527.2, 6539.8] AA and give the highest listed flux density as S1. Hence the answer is 8.388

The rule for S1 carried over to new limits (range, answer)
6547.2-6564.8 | 7.718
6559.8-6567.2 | 7.362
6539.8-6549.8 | 7.843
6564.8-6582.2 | 8.88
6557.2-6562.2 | 7.126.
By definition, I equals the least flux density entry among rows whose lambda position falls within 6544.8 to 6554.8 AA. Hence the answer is 7.283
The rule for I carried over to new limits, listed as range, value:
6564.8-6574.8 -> 6.536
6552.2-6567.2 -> 6.512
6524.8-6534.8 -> 6.876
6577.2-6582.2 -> 7.346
